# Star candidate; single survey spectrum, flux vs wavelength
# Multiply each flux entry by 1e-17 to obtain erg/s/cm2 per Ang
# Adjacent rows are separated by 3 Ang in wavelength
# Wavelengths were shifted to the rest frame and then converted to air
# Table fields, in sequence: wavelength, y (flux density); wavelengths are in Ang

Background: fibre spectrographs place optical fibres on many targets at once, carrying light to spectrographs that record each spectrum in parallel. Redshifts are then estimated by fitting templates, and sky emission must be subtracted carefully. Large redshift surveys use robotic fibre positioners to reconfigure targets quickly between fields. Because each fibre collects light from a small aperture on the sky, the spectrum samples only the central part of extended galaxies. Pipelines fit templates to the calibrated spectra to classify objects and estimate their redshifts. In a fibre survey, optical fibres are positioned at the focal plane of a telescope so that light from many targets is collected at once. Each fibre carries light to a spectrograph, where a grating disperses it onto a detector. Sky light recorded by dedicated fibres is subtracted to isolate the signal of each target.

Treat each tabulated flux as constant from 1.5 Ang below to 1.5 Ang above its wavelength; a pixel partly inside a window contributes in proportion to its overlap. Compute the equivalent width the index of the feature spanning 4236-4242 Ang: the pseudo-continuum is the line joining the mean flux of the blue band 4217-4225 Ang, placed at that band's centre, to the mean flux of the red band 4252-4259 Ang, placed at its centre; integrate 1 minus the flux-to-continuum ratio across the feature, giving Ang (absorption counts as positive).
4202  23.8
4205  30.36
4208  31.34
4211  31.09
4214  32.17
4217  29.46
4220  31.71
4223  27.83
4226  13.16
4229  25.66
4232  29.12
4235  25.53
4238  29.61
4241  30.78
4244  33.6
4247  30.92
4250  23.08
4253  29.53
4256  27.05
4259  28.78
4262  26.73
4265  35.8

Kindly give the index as -0.3 Ang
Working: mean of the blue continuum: 28.7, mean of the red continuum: 28.3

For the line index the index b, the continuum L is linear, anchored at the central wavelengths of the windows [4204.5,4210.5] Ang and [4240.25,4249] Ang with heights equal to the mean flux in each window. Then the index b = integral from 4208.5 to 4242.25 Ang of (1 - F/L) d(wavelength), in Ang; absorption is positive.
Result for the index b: 3.5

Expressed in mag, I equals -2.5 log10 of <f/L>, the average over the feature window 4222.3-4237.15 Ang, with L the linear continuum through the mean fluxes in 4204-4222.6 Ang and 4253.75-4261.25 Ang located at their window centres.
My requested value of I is 0.22 mag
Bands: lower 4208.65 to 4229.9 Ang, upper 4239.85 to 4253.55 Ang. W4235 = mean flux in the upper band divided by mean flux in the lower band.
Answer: 1.1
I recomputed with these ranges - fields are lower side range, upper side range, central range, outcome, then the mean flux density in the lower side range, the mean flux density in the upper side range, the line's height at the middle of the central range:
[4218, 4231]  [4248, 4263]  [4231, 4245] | -0.144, 25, 27.2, 25.9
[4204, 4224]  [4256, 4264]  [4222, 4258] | 0.077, 30.6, 28.1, 29.2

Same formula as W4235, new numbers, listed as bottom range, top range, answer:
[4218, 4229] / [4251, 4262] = 1.13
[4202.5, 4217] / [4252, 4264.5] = 0.94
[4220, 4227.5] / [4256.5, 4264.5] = 1.26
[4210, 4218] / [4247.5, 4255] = 0.87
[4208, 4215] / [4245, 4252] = 0.88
